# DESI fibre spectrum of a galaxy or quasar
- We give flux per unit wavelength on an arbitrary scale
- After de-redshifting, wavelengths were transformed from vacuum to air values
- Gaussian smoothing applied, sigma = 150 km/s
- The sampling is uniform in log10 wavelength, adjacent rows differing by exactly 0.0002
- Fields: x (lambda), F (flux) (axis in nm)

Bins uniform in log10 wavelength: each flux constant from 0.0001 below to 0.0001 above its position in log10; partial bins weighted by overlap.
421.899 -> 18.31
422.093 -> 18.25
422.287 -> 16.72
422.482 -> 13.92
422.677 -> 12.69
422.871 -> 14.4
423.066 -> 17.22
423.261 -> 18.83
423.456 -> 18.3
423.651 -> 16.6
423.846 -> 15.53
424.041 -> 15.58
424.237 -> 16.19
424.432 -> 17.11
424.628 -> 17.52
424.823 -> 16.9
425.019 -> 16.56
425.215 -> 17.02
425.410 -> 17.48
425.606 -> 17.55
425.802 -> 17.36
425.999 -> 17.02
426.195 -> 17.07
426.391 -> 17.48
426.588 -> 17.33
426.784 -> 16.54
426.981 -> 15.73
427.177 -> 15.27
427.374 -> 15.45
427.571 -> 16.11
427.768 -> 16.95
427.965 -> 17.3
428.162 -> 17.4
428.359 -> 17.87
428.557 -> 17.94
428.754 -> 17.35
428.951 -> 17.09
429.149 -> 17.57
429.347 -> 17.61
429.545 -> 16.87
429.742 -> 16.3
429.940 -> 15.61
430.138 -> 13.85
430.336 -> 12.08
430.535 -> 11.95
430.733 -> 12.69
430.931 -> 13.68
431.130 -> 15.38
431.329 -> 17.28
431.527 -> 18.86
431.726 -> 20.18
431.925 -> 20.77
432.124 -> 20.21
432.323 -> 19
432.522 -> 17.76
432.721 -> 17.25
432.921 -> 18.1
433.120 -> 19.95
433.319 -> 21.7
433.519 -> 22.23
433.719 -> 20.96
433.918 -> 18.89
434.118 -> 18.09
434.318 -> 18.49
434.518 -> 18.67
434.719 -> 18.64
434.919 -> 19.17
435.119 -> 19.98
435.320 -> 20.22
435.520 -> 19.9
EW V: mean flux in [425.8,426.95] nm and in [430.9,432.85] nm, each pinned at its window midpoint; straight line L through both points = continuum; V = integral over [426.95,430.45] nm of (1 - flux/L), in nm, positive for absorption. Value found 0.23 nm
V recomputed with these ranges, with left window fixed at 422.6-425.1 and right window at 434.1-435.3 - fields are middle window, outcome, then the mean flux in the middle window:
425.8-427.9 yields 0.073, 16.5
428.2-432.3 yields 0.302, 16.6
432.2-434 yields -0.092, 19.6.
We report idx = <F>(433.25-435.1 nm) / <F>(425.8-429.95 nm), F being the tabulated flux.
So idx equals 1.16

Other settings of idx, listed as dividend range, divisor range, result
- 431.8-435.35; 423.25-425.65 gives 1.15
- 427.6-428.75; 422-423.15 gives 1.12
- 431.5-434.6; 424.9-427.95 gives 1.16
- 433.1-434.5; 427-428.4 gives 1.21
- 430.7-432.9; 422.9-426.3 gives 1.04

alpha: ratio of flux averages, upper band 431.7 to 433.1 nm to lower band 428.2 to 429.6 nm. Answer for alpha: 1.1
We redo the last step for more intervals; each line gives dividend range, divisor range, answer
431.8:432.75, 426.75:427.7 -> 1.21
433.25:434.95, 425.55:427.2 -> 1.16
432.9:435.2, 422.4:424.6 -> 1.22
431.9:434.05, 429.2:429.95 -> 1.17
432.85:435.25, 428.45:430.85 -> 1.26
